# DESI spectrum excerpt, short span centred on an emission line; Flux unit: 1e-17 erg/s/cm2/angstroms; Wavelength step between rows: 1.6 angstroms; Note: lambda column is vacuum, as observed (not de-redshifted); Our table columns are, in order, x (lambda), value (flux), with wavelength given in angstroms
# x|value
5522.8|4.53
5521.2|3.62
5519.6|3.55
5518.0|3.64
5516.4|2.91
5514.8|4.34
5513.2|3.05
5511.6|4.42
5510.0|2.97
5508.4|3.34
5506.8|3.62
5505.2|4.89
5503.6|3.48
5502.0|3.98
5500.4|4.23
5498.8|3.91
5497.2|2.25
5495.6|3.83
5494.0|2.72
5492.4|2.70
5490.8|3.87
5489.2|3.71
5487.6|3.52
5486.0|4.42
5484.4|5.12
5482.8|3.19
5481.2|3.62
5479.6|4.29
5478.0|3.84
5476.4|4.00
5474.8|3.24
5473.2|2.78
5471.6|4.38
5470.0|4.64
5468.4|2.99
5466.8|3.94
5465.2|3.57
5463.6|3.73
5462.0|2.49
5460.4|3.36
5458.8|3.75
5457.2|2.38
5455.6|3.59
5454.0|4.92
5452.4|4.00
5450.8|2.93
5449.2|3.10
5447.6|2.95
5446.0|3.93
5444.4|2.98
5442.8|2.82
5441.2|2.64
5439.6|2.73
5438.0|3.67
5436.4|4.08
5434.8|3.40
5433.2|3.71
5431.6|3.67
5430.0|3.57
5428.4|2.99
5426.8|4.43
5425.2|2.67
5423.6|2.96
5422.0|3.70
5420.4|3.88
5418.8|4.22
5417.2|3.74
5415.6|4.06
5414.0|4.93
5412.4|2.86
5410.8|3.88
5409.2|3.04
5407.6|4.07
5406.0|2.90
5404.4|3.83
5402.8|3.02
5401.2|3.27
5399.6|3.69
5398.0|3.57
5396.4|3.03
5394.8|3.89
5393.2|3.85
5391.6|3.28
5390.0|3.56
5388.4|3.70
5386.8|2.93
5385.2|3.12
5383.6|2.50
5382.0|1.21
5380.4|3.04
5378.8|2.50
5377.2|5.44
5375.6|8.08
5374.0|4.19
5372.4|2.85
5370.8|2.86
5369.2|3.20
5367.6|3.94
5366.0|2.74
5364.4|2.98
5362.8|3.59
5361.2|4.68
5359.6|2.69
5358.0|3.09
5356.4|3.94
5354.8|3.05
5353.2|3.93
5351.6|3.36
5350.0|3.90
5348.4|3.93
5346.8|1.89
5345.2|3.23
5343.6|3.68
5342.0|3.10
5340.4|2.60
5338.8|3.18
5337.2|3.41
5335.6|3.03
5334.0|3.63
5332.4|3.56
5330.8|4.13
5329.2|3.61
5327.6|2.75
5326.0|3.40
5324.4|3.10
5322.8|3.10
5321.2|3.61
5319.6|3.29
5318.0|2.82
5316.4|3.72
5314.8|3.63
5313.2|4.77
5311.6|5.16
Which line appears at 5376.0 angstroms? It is H-beta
